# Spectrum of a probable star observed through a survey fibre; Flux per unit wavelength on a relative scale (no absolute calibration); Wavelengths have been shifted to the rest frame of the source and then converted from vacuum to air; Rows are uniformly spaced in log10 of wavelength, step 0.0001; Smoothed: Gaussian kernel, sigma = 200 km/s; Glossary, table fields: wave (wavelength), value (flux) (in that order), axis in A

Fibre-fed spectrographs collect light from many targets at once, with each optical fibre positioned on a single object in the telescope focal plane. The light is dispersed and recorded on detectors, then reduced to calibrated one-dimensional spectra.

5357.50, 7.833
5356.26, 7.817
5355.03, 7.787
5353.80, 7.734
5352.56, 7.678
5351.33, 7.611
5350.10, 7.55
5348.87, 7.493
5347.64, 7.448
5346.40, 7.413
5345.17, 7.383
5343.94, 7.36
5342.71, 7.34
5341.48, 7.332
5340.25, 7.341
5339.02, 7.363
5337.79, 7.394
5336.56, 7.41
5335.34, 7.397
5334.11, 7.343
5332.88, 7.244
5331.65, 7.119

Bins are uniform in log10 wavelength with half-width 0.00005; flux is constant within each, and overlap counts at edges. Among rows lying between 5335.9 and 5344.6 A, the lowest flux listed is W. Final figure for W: 7.332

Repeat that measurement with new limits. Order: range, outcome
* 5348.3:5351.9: 7.493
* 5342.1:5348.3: 7.34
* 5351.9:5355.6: 7.678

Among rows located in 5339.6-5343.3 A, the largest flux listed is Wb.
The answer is 7.341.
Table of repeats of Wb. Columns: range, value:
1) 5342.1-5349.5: 7.493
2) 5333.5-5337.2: 7.41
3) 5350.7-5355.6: 7.787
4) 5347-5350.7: 7.55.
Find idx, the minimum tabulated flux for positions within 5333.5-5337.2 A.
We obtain 7.343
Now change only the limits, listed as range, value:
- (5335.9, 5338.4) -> 7.394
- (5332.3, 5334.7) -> 7.244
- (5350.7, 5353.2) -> 7.611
